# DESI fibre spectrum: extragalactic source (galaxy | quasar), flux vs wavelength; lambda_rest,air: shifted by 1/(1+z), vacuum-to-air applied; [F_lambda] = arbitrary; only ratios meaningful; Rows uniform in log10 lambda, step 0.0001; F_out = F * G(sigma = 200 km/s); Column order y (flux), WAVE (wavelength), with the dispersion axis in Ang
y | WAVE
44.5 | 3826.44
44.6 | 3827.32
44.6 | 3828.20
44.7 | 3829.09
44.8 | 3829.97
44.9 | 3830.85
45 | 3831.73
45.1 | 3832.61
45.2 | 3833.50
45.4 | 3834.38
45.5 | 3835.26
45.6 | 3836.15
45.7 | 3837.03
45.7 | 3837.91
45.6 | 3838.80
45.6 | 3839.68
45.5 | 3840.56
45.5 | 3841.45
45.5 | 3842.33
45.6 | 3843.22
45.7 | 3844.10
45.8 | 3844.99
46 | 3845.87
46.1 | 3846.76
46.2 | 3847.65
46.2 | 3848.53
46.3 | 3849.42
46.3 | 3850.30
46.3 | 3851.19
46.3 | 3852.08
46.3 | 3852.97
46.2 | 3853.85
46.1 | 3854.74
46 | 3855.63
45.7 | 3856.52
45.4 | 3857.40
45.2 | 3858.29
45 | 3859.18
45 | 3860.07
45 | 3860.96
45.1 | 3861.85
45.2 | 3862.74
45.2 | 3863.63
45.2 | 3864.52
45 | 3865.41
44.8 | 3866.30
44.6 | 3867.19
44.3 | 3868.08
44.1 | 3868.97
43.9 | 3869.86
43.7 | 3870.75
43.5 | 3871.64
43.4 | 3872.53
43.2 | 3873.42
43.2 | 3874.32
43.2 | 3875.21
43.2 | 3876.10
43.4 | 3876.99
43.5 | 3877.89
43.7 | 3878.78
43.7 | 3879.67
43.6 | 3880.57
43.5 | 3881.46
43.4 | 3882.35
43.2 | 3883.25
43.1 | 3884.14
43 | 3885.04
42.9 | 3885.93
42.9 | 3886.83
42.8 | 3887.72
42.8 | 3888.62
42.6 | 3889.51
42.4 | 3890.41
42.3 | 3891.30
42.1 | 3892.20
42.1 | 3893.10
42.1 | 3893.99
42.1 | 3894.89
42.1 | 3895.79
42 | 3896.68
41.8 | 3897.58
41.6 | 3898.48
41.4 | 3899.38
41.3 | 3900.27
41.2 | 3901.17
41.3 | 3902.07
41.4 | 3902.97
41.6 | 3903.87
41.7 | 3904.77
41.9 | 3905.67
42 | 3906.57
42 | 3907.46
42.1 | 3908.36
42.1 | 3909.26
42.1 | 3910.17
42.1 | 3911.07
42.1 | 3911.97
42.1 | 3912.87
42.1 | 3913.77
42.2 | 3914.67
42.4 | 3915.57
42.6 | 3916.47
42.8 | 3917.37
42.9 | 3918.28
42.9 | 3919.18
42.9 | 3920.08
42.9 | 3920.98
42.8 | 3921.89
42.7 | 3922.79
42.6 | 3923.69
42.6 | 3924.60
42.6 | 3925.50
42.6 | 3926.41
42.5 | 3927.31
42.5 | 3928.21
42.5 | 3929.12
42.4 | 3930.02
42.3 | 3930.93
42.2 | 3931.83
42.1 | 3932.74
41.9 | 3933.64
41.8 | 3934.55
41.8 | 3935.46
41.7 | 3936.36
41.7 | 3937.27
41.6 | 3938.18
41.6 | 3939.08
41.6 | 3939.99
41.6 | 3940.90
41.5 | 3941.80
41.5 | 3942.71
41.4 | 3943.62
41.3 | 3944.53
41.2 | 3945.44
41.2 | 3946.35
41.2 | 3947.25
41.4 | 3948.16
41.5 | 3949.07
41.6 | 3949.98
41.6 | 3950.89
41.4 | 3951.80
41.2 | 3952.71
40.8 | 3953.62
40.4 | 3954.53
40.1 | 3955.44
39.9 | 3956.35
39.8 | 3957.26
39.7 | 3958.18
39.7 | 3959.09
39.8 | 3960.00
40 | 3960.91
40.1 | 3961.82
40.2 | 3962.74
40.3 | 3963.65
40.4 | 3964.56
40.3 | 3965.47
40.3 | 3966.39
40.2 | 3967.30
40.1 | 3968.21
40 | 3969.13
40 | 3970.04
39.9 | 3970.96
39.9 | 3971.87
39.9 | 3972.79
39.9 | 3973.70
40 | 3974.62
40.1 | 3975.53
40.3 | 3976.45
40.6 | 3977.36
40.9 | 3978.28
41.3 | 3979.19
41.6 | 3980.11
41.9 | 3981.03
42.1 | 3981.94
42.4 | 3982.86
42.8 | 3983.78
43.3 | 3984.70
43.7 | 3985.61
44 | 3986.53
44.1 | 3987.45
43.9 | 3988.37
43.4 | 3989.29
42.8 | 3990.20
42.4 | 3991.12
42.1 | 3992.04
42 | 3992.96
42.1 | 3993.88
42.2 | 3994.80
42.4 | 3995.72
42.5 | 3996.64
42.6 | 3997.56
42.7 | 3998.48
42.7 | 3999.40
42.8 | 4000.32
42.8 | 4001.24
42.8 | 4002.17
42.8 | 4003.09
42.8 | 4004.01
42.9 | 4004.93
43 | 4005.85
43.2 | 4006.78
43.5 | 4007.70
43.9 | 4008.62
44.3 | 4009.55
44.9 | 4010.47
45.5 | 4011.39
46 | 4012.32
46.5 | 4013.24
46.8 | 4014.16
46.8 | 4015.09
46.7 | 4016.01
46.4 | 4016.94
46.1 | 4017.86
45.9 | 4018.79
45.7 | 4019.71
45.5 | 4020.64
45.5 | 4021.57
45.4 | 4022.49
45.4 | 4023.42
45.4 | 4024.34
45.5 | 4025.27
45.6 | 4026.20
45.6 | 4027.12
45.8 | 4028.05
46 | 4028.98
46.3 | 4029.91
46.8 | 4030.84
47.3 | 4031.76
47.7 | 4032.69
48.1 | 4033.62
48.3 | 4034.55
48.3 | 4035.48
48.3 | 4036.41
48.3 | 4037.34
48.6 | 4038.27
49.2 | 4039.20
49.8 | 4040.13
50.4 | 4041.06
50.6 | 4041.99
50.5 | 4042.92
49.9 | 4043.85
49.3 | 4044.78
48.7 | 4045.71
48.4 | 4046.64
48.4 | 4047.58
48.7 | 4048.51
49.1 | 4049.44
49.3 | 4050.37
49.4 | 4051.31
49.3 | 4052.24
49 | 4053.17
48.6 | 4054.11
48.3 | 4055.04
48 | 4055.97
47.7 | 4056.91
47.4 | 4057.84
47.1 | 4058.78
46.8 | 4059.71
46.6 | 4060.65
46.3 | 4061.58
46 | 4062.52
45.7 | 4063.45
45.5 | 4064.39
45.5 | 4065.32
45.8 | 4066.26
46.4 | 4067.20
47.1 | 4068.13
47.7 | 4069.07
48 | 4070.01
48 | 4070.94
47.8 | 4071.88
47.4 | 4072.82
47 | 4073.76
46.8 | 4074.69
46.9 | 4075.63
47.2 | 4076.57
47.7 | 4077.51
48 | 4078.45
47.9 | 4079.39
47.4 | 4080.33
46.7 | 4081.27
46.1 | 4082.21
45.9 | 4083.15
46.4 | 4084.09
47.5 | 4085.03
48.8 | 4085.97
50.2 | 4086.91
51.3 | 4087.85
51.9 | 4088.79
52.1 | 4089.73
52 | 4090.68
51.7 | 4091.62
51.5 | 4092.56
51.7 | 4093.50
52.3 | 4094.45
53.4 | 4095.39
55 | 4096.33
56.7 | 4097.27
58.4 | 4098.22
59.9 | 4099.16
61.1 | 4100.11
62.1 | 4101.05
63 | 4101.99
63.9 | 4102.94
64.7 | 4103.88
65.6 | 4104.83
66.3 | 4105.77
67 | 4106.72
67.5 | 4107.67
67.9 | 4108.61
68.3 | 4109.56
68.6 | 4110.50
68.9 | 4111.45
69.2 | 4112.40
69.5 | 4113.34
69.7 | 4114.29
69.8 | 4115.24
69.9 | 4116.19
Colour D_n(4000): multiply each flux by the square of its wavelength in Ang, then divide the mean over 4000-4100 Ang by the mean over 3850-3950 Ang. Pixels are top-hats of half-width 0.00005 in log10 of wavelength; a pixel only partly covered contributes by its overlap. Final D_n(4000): 1.2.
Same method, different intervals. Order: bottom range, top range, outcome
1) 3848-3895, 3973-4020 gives 1.04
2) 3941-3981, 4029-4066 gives 1.24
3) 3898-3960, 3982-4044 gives 1.13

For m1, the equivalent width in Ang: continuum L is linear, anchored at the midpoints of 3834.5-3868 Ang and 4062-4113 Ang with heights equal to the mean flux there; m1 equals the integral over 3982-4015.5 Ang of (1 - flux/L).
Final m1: 4.7 Ang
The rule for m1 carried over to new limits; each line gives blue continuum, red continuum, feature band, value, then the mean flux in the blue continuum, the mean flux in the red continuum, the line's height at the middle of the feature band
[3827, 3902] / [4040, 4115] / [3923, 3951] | 3.1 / 44.3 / 52.6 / 47.1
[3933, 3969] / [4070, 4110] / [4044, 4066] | 1.2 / 40.9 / 54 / 50.7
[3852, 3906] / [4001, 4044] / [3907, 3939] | 1.5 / 43.5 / 46.2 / 44.3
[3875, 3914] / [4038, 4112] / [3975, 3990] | 1.5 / 42.4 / 51.8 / 47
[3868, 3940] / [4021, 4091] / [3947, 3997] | 4.1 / 42.5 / 47.8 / 44.9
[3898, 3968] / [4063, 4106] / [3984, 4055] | 2.1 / 41.6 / 51.5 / 47.2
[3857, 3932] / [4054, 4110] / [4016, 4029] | 0.9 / 42.9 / 51.9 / 49.1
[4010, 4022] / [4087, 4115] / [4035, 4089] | 5.8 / 46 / 60.7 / 54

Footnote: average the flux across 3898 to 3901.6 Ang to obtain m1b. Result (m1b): 41.4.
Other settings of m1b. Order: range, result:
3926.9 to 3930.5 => 42.5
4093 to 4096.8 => 53.1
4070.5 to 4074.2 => 47.5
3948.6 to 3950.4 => 41.5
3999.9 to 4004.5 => 42.8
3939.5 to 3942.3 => 41.6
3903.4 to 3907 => 41.8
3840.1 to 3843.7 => 45.6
